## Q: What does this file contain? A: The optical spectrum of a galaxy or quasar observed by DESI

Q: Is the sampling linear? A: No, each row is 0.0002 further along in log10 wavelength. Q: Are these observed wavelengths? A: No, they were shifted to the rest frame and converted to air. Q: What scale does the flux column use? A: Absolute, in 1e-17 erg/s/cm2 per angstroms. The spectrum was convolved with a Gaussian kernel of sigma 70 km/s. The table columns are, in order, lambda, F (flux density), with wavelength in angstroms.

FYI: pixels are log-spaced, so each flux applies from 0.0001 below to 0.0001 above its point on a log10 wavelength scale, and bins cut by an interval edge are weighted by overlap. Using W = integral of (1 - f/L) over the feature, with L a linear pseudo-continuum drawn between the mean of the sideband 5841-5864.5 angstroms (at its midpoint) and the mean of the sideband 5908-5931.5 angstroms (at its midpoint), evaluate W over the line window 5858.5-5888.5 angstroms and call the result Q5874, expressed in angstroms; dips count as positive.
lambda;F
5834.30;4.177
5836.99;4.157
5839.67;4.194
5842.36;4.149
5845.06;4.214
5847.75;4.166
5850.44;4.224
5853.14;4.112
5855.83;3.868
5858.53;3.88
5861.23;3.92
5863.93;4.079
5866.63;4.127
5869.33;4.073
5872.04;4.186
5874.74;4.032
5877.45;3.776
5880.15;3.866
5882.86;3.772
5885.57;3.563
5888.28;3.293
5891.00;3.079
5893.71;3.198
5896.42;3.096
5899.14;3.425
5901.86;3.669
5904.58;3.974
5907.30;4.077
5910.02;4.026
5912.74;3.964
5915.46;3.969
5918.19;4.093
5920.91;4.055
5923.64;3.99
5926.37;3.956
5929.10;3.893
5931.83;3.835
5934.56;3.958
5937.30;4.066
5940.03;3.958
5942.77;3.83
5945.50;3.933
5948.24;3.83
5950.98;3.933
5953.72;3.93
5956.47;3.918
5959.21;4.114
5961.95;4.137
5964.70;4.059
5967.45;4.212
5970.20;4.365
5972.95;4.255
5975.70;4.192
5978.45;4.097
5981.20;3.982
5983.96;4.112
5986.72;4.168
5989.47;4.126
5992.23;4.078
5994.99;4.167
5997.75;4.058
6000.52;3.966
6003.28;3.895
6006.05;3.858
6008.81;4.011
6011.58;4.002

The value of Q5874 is 1.0 angstroms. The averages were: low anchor 4.07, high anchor 3.99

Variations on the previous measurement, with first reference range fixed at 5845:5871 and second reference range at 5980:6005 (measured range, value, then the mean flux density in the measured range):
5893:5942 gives 2.5 angstroms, 3.85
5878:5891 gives 1.5 angstroms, 3.58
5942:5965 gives 0.5 angstroms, 3.96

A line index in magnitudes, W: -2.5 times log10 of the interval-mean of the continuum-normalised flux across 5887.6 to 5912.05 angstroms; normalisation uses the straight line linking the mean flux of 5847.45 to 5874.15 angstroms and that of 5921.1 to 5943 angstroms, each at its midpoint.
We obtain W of 0.13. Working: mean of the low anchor 4.06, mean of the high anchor 3.95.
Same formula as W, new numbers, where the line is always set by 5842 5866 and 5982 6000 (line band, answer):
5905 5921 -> 0.015 mag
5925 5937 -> 0.045 mag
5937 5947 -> 0.042 mag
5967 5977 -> -0.042 mag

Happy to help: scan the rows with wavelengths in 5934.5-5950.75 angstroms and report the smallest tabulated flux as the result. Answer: 3.83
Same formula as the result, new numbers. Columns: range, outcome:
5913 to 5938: 3.835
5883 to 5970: 3.079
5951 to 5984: 3.918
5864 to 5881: 3.776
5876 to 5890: 3.293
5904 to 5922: 3.964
